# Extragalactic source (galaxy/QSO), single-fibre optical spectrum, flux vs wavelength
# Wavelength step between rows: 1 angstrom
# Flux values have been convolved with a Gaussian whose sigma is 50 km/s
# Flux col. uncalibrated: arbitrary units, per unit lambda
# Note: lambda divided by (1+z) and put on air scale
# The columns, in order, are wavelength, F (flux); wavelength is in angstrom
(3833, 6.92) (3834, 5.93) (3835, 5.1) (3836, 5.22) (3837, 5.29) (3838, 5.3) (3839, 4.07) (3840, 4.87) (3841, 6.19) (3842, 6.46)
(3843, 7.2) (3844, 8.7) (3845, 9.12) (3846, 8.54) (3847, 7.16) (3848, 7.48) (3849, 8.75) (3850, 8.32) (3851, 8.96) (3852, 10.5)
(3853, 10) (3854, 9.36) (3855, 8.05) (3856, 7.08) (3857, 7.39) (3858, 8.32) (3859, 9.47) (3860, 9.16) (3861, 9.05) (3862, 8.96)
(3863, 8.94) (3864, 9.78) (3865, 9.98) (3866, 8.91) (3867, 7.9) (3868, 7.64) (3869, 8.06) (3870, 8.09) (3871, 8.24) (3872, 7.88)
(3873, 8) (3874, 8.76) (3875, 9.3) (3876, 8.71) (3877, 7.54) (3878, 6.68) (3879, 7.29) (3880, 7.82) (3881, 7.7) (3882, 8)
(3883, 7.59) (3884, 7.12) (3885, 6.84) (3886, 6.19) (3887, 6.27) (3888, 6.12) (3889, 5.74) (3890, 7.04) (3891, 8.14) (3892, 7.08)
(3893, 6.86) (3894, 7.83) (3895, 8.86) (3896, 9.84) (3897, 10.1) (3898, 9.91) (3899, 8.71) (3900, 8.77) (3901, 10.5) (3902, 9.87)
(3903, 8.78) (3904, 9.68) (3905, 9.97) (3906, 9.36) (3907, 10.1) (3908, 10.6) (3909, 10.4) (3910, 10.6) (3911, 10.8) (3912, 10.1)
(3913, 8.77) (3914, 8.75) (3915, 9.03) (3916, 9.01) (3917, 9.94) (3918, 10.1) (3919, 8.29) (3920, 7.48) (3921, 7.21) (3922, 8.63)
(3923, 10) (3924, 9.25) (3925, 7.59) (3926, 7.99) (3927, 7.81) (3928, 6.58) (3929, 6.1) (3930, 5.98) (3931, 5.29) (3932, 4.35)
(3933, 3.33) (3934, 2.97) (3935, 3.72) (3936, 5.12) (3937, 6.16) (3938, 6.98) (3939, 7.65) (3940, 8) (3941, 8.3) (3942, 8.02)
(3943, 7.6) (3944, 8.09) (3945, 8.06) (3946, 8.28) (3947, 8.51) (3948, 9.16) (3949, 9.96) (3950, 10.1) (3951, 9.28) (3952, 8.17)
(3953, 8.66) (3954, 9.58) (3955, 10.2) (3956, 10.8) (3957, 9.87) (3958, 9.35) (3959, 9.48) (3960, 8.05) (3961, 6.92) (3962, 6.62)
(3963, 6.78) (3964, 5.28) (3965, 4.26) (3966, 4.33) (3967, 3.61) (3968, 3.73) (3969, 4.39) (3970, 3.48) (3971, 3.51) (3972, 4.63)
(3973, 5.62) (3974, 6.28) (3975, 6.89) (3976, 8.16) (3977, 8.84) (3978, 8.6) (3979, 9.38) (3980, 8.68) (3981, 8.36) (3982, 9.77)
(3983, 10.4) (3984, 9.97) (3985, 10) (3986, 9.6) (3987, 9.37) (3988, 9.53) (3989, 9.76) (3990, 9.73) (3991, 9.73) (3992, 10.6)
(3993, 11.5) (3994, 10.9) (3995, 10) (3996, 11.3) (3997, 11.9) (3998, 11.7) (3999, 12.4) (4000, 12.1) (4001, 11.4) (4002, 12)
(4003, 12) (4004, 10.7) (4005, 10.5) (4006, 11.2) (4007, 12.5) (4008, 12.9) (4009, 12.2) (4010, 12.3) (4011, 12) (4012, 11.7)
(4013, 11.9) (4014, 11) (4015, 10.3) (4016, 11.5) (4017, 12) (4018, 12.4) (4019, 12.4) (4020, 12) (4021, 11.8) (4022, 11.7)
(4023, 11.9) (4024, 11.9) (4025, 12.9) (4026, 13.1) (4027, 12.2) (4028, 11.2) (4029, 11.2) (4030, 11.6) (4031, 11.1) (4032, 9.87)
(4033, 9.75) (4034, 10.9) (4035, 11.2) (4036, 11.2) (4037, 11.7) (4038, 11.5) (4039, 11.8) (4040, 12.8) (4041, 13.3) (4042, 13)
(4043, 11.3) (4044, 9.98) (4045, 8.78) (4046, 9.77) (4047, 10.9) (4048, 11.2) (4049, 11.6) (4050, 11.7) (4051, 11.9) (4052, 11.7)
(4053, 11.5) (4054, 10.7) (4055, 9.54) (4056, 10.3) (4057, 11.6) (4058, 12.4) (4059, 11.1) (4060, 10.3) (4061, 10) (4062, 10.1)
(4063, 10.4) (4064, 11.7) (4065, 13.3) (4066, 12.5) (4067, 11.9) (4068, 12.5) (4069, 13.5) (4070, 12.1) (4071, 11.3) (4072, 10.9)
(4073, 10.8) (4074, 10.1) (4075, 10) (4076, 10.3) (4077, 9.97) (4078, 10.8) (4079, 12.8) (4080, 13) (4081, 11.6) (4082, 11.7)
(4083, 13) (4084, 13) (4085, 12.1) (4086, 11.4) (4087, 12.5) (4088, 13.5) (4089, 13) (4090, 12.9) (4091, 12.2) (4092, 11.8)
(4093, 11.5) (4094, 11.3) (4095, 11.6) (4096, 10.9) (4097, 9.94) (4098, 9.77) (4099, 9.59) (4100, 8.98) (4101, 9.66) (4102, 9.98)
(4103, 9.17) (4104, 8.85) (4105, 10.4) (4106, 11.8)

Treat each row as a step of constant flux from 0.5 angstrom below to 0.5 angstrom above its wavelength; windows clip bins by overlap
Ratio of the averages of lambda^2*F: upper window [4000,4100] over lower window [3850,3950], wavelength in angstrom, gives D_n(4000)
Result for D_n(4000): 1.52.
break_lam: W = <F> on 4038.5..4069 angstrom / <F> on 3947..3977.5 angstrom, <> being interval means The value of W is 1.57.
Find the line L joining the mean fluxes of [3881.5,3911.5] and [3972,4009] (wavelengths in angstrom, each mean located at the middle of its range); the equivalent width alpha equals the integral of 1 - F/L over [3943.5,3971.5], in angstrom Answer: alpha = 6.1 angstrom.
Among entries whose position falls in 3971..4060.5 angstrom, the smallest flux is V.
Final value 3.51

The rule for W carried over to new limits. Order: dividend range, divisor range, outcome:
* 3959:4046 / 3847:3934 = 1.20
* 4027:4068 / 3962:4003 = 1.32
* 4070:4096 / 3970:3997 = 1.32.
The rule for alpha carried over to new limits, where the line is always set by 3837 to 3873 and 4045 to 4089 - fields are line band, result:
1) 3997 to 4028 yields -3.79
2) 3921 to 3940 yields 5.70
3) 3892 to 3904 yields -0.38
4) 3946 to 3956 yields 0.30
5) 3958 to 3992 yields 8.66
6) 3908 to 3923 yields -0.44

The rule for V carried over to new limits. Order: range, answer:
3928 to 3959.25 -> 2.97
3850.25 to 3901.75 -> 5.74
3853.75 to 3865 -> 7.08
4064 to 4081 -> 9.97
